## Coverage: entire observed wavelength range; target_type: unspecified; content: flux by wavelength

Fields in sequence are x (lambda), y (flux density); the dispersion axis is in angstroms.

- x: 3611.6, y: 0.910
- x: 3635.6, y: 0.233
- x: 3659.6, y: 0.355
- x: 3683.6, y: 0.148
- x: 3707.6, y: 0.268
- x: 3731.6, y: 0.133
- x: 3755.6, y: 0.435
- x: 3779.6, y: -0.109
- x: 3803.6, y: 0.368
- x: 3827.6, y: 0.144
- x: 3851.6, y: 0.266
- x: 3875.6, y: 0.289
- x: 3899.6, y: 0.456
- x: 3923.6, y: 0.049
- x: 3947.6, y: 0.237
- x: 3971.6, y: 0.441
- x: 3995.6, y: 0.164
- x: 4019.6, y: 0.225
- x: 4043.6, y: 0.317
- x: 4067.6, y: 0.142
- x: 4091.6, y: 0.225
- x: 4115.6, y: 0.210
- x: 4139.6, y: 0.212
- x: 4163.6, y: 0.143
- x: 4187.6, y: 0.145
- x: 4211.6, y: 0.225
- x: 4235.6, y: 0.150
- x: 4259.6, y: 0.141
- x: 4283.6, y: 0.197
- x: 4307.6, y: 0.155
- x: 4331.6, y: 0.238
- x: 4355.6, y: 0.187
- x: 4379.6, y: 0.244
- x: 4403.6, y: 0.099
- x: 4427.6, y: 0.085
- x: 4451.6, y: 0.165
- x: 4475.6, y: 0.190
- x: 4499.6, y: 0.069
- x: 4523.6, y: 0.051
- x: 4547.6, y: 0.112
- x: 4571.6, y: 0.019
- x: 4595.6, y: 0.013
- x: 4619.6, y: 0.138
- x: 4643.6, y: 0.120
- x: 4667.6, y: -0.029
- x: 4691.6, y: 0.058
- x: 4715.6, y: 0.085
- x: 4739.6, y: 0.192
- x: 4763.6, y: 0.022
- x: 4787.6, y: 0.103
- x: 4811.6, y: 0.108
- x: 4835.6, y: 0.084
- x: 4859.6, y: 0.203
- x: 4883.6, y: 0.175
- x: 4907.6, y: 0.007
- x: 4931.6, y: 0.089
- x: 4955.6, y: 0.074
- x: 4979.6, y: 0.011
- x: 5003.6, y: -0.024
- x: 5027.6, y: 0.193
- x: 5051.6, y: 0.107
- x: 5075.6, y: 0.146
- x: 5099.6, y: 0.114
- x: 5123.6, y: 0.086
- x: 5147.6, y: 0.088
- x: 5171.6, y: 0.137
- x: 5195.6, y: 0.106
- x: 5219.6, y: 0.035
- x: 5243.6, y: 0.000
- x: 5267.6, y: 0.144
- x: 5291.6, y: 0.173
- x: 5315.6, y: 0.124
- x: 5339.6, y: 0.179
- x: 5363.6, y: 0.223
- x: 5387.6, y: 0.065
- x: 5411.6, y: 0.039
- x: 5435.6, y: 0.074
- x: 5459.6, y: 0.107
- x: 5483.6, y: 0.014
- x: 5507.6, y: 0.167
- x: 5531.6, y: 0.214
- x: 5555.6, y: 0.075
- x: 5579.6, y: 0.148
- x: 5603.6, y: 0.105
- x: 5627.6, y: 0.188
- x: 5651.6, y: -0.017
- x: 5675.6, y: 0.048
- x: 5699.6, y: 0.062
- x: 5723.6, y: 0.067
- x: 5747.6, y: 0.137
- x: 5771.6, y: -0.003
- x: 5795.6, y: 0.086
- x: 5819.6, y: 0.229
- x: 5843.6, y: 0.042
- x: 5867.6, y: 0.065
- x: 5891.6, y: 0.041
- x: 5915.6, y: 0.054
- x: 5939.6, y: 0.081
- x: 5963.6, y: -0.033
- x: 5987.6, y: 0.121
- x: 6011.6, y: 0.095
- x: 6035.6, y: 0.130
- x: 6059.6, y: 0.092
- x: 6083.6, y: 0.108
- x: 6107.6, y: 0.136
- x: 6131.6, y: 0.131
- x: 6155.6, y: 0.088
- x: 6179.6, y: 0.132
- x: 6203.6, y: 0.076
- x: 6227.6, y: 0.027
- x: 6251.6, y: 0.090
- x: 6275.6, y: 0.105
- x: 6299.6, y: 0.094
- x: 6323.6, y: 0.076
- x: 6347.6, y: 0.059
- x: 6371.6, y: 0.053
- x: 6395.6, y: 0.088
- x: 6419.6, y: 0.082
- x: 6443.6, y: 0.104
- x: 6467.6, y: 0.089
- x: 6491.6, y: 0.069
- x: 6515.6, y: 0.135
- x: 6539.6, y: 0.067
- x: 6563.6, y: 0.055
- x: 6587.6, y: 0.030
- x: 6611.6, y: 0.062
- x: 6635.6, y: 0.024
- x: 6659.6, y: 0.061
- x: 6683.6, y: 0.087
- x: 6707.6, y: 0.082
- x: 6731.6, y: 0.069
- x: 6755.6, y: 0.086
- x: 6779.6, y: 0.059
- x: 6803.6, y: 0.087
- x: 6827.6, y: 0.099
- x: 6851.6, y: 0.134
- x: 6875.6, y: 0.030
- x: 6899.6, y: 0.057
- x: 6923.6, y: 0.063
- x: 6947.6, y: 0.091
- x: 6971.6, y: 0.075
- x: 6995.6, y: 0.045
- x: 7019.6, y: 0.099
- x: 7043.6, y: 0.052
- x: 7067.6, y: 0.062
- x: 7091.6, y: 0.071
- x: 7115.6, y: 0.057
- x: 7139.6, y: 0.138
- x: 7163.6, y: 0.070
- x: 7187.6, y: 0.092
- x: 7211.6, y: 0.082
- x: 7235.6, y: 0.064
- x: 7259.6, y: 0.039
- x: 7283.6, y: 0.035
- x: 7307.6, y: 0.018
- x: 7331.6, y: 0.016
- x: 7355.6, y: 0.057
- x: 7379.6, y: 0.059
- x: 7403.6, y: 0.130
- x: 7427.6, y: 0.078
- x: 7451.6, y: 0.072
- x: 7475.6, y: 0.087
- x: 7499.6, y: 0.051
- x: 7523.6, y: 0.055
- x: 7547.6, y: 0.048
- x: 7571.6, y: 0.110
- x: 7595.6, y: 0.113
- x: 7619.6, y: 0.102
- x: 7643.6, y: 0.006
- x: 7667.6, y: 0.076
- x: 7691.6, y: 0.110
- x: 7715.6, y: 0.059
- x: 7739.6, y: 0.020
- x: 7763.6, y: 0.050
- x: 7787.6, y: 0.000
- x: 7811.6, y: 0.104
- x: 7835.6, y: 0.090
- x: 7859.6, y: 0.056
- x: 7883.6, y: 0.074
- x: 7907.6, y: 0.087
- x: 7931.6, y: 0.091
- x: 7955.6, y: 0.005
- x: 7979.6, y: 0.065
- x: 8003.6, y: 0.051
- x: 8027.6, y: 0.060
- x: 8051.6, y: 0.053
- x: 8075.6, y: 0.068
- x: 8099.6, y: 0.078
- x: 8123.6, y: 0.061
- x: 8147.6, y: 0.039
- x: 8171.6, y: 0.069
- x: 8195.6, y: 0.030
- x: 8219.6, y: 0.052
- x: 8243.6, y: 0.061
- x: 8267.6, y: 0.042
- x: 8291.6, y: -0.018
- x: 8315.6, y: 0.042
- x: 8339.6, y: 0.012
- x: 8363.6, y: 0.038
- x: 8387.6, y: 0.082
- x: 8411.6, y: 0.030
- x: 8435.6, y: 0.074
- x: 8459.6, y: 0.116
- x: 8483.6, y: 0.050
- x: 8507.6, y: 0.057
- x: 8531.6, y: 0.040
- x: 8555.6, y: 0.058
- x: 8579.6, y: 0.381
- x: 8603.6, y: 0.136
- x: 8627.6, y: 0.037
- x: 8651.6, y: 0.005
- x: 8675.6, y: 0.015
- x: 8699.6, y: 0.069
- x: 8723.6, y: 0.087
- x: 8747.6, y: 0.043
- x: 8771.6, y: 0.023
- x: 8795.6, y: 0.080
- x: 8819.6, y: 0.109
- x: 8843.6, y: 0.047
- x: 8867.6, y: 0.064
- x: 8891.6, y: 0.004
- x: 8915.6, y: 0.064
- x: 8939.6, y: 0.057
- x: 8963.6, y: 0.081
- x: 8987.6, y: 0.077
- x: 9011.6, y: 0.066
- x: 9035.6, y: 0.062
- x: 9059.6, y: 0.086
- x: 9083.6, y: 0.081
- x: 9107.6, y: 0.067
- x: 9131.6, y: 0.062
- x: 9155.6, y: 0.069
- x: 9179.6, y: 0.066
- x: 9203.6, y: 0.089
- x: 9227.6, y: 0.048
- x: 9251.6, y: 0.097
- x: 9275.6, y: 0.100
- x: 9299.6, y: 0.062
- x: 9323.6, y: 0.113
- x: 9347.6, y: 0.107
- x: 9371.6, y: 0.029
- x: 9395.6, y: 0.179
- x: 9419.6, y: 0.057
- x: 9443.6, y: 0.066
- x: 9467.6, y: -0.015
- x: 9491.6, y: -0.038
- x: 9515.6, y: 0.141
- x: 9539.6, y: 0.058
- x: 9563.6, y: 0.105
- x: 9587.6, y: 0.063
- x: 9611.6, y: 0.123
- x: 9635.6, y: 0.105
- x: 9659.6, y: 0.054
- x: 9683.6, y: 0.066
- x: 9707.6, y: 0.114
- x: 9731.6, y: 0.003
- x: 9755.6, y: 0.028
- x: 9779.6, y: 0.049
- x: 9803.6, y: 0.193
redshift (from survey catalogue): 1.30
